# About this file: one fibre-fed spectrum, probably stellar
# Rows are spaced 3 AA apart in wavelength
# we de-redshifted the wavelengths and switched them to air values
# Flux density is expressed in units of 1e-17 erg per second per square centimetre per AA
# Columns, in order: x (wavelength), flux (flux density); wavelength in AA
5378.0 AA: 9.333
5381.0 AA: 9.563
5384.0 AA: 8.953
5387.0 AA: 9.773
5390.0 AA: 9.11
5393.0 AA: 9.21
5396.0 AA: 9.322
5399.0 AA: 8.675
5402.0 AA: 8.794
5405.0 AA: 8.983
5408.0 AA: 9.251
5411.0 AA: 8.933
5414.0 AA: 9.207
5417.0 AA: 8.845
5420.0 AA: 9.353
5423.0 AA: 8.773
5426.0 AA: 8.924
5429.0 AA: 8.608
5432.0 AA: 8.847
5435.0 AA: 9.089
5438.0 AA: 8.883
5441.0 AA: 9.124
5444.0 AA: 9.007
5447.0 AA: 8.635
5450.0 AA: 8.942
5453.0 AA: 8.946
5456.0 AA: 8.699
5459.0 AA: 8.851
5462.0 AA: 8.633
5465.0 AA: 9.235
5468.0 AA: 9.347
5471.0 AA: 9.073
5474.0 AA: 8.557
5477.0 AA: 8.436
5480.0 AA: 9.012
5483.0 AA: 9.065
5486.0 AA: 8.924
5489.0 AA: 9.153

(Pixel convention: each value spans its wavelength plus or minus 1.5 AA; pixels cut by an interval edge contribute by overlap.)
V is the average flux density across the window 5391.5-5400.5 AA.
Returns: 9.07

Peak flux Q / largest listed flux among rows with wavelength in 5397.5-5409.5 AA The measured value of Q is 9.251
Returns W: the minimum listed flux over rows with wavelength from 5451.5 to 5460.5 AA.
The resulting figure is 8.699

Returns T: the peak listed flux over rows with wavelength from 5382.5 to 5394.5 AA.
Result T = 9.773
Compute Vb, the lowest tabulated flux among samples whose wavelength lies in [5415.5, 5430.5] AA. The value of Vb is 8.608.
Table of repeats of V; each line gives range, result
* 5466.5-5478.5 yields 8.85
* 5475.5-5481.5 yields 8.72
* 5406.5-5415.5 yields 9.13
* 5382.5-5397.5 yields 9.27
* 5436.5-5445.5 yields 9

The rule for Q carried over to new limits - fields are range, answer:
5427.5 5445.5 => 9.124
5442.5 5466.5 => 9.235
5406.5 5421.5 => 9.353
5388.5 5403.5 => 9.322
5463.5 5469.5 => 9.347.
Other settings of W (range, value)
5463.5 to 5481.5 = 8.436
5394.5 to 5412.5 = 8.675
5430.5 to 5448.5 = 8.635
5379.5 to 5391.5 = 8.953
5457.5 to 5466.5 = 8.633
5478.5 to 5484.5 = 9.012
